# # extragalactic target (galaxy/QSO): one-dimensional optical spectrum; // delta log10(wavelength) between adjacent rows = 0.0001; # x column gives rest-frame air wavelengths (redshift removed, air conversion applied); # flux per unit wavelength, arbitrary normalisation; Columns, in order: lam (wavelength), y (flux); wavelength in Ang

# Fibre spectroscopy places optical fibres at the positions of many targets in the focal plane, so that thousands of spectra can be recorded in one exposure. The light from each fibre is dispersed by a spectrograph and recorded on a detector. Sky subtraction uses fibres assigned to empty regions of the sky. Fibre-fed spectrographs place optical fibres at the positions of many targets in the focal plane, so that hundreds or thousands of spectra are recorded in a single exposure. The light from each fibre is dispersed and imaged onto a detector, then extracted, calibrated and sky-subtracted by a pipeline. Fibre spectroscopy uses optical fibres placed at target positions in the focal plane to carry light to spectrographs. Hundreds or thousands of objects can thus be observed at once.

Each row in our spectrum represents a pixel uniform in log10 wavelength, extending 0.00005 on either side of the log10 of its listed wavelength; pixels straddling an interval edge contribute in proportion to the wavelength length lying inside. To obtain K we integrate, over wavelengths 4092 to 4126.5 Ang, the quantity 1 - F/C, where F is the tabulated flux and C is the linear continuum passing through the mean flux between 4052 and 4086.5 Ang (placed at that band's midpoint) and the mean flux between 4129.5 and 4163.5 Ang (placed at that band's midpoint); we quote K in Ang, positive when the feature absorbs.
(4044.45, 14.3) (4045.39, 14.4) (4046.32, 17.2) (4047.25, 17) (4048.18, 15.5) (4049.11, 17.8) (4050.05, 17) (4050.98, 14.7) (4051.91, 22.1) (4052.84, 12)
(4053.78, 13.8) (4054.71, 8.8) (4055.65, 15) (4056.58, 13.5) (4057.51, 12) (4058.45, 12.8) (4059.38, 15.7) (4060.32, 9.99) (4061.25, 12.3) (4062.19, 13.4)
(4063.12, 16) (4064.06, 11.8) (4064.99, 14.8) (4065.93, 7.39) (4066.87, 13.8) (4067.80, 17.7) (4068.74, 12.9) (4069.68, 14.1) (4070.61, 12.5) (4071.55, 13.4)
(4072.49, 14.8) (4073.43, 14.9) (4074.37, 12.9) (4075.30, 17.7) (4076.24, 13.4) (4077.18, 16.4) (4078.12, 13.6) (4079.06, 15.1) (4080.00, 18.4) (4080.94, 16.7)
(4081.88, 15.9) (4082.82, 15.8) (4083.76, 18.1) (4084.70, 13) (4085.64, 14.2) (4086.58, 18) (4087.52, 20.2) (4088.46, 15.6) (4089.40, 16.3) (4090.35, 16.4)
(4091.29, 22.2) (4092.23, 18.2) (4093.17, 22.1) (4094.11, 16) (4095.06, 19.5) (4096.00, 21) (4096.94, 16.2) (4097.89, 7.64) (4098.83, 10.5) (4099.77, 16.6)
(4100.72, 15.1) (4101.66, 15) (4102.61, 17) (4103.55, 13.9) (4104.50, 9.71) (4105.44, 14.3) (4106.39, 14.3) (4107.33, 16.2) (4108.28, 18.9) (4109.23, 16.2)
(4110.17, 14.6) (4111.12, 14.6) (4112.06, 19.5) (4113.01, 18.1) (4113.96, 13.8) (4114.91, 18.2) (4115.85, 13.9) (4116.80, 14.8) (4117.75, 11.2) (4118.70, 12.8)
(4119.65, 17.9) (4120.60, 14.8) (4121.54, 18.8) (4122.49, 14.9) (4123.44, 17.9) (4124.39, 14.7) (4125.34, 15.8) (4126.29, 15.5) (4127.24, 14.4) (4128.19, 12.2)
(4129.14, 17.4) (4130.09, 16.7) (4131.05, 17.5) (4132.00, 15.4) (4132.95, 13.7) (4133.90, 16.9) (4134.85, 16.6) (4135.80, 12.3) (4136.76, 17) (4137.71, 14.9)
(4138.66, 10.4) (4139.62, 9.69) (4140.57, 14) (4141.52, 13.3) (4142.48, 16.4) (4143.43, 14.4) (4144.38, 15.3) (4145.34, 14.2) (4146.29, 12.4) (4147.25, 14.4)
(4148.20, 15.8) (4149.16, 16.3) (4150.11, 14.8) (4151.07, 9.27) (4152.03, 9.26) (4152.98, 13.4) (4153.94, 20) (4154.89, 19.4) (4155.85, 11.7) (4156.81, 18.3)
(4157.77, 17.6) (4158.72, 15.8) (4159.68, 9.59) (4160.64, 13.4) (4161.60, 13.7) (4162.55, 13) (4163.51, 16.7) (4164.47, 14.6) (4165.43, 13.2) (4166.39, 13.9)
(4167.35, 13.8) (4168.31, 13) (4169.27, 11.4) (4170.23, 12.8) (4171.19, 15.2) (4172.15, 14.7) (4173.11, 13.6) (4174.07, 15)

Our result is -3.2 Ang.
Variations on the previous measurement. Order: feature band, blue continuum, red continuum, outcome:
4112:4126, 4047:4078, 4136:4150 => -1.5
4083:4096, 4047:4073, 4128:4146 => -3.2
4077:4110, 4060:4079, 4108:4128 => -3.2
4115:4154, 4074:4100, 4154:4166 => 2.0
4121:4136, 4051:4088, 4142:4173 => -1.4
